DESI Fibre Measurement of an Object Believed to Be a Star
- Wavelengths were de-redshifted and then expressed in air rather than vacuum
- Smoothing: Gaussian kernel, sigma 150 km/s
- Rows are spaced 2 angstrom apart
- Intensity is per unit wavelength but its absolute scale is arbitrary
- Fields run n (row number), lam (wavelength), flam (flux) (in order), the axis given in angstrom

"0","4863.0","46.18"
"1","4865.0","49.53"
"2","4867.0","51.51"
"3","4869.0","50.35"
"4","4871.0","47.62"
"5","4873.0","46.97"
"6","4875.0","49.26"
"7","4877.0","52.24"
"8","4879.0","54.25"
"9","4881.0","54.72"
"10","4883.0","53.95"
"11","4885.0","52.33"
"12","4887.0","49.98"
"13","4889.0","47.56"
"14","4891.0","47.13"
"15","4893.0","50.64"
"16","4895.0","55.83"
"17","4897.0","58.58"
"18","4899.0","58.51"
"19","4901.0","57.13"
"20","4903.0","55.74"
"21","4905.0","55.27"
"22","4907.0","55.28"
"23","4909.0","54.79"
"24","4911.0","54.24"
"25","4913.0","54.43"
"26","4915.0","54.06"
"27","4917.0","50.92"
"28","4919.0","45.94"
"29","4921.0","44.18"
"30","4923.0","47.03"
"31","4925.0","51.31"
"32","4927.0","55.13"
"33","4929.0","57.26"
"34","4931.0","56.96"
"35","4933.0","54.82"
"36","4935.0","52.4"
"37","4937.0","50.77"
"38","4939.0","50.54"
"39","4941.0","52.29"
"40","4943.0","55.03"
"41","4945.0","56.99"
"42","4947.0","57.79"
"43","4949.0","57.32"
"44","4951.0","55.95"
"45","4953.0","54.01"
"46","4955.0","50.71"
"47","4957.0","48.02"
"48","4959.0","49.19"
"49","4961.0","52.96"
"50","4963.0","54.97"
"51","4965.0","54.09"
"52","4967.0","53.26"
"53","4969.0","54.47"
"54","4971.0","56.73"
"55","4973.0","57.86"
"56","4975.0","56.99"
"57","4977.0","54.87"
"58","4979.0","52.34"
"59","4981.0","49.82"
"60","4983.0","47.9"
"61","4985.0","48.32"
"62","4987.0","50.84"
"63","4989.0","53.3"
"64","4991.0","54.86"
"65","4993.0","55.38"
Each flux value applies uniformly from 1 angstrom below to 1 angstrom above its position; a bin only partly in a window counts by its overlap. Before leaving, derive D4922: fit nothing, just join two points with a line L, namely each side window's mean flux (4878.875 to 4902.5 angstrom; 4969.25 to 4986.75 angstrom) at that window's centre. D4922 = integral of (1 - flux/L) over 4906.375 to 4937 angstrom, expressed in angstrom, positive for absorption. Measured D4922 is 0.5 angstrom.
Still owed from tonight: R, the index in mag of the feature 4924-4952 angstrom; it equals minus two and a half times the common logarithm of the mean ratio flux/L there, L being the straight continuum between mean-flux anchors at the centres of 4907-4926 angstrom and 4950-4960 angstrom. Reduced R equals -0.067 mag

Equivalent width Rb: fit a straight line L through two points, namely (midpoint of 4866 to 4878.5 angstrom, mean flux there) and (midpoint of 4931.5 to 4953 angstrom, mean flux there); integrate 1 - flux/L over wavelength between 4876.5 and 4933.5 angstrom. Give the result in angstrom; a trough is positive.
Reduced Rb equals -1.2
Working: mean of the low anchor 49.8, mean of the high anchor 54.4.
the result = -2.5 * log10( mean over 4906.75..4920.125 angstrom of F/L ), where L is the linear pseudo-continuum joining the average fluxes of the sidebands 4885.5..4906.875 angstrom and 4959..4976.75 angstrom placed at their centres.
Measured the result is 0.03 mag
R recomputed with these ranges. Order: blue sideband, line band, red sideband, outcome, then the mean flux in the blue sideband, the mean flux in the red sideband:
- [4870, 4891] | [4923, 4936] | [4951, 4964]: -0.05 mag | 50.7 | 52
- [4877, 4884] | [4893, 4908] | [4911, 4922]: -0.09 mag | 54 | 50.3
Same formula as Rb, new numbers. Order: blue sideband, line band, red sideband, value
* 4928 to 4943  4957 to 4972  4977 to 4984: -0.45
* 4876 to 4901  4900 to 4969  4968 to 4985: 0.10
